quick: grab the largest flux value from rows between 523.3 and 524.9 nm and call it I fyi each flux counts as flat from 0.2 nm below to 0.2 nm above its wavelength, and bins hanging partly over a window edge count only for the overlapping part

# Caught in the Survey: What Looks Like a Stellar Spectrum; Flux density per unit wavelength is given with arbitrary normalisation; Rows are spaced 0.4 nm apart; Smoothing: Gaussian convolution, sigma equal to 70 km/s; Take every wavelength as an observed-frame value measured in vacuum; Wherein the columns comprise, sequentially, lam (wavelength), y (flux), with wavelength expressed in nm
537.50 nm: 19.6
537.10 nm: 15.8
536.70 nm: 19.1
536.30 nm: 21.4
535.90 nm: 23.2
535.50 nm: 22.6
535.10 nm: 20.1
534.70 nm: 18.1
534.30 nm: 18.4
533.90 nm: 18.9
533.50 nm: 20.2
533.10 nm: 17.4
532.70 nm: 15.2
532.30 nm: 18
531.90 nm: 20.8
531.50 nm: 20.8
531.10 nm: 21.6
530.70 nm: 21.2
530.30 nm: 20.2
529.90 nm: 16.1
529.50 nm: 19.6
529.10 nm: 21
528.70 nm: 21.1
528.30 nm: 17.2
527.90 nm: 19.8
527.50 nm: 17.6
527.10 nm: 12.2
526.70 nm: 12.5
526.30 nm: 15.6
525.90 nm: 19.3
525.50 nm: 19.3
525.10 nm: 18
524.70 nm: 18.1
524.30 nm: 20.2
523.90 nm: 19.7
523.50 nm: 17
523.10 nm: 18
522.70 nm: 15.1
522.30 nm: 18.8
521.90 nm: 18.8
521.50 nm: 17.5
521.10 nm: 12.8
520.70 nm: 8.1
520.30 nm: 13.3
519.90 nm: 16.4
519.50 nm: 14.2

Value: 20.2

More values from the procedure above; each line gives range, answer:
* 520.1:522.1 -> 18.8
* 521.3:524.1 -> 19.7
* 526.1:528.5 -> 19.8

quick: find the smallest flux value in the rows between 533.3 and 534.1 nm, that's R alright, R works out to 18.9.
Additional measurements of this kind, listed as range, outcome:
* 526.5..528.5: 12.2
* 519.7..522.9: 8.1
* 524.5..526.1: 18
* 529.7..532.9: 15.2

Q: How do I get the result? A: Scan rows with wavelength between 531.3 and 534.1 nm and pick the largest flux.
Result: 20.8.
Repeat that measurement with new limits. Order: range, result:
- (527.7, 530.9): 21.2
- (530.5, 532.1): 21.6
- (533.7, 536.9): 23.2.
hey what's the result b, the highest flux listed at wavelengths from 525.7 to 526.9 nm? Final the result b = 19.3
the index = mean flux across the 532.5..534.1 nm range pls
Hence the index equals 17.9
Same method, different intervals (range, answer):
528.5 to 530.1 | 19.5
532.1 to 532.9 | 16.6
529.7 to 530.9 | 19.2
